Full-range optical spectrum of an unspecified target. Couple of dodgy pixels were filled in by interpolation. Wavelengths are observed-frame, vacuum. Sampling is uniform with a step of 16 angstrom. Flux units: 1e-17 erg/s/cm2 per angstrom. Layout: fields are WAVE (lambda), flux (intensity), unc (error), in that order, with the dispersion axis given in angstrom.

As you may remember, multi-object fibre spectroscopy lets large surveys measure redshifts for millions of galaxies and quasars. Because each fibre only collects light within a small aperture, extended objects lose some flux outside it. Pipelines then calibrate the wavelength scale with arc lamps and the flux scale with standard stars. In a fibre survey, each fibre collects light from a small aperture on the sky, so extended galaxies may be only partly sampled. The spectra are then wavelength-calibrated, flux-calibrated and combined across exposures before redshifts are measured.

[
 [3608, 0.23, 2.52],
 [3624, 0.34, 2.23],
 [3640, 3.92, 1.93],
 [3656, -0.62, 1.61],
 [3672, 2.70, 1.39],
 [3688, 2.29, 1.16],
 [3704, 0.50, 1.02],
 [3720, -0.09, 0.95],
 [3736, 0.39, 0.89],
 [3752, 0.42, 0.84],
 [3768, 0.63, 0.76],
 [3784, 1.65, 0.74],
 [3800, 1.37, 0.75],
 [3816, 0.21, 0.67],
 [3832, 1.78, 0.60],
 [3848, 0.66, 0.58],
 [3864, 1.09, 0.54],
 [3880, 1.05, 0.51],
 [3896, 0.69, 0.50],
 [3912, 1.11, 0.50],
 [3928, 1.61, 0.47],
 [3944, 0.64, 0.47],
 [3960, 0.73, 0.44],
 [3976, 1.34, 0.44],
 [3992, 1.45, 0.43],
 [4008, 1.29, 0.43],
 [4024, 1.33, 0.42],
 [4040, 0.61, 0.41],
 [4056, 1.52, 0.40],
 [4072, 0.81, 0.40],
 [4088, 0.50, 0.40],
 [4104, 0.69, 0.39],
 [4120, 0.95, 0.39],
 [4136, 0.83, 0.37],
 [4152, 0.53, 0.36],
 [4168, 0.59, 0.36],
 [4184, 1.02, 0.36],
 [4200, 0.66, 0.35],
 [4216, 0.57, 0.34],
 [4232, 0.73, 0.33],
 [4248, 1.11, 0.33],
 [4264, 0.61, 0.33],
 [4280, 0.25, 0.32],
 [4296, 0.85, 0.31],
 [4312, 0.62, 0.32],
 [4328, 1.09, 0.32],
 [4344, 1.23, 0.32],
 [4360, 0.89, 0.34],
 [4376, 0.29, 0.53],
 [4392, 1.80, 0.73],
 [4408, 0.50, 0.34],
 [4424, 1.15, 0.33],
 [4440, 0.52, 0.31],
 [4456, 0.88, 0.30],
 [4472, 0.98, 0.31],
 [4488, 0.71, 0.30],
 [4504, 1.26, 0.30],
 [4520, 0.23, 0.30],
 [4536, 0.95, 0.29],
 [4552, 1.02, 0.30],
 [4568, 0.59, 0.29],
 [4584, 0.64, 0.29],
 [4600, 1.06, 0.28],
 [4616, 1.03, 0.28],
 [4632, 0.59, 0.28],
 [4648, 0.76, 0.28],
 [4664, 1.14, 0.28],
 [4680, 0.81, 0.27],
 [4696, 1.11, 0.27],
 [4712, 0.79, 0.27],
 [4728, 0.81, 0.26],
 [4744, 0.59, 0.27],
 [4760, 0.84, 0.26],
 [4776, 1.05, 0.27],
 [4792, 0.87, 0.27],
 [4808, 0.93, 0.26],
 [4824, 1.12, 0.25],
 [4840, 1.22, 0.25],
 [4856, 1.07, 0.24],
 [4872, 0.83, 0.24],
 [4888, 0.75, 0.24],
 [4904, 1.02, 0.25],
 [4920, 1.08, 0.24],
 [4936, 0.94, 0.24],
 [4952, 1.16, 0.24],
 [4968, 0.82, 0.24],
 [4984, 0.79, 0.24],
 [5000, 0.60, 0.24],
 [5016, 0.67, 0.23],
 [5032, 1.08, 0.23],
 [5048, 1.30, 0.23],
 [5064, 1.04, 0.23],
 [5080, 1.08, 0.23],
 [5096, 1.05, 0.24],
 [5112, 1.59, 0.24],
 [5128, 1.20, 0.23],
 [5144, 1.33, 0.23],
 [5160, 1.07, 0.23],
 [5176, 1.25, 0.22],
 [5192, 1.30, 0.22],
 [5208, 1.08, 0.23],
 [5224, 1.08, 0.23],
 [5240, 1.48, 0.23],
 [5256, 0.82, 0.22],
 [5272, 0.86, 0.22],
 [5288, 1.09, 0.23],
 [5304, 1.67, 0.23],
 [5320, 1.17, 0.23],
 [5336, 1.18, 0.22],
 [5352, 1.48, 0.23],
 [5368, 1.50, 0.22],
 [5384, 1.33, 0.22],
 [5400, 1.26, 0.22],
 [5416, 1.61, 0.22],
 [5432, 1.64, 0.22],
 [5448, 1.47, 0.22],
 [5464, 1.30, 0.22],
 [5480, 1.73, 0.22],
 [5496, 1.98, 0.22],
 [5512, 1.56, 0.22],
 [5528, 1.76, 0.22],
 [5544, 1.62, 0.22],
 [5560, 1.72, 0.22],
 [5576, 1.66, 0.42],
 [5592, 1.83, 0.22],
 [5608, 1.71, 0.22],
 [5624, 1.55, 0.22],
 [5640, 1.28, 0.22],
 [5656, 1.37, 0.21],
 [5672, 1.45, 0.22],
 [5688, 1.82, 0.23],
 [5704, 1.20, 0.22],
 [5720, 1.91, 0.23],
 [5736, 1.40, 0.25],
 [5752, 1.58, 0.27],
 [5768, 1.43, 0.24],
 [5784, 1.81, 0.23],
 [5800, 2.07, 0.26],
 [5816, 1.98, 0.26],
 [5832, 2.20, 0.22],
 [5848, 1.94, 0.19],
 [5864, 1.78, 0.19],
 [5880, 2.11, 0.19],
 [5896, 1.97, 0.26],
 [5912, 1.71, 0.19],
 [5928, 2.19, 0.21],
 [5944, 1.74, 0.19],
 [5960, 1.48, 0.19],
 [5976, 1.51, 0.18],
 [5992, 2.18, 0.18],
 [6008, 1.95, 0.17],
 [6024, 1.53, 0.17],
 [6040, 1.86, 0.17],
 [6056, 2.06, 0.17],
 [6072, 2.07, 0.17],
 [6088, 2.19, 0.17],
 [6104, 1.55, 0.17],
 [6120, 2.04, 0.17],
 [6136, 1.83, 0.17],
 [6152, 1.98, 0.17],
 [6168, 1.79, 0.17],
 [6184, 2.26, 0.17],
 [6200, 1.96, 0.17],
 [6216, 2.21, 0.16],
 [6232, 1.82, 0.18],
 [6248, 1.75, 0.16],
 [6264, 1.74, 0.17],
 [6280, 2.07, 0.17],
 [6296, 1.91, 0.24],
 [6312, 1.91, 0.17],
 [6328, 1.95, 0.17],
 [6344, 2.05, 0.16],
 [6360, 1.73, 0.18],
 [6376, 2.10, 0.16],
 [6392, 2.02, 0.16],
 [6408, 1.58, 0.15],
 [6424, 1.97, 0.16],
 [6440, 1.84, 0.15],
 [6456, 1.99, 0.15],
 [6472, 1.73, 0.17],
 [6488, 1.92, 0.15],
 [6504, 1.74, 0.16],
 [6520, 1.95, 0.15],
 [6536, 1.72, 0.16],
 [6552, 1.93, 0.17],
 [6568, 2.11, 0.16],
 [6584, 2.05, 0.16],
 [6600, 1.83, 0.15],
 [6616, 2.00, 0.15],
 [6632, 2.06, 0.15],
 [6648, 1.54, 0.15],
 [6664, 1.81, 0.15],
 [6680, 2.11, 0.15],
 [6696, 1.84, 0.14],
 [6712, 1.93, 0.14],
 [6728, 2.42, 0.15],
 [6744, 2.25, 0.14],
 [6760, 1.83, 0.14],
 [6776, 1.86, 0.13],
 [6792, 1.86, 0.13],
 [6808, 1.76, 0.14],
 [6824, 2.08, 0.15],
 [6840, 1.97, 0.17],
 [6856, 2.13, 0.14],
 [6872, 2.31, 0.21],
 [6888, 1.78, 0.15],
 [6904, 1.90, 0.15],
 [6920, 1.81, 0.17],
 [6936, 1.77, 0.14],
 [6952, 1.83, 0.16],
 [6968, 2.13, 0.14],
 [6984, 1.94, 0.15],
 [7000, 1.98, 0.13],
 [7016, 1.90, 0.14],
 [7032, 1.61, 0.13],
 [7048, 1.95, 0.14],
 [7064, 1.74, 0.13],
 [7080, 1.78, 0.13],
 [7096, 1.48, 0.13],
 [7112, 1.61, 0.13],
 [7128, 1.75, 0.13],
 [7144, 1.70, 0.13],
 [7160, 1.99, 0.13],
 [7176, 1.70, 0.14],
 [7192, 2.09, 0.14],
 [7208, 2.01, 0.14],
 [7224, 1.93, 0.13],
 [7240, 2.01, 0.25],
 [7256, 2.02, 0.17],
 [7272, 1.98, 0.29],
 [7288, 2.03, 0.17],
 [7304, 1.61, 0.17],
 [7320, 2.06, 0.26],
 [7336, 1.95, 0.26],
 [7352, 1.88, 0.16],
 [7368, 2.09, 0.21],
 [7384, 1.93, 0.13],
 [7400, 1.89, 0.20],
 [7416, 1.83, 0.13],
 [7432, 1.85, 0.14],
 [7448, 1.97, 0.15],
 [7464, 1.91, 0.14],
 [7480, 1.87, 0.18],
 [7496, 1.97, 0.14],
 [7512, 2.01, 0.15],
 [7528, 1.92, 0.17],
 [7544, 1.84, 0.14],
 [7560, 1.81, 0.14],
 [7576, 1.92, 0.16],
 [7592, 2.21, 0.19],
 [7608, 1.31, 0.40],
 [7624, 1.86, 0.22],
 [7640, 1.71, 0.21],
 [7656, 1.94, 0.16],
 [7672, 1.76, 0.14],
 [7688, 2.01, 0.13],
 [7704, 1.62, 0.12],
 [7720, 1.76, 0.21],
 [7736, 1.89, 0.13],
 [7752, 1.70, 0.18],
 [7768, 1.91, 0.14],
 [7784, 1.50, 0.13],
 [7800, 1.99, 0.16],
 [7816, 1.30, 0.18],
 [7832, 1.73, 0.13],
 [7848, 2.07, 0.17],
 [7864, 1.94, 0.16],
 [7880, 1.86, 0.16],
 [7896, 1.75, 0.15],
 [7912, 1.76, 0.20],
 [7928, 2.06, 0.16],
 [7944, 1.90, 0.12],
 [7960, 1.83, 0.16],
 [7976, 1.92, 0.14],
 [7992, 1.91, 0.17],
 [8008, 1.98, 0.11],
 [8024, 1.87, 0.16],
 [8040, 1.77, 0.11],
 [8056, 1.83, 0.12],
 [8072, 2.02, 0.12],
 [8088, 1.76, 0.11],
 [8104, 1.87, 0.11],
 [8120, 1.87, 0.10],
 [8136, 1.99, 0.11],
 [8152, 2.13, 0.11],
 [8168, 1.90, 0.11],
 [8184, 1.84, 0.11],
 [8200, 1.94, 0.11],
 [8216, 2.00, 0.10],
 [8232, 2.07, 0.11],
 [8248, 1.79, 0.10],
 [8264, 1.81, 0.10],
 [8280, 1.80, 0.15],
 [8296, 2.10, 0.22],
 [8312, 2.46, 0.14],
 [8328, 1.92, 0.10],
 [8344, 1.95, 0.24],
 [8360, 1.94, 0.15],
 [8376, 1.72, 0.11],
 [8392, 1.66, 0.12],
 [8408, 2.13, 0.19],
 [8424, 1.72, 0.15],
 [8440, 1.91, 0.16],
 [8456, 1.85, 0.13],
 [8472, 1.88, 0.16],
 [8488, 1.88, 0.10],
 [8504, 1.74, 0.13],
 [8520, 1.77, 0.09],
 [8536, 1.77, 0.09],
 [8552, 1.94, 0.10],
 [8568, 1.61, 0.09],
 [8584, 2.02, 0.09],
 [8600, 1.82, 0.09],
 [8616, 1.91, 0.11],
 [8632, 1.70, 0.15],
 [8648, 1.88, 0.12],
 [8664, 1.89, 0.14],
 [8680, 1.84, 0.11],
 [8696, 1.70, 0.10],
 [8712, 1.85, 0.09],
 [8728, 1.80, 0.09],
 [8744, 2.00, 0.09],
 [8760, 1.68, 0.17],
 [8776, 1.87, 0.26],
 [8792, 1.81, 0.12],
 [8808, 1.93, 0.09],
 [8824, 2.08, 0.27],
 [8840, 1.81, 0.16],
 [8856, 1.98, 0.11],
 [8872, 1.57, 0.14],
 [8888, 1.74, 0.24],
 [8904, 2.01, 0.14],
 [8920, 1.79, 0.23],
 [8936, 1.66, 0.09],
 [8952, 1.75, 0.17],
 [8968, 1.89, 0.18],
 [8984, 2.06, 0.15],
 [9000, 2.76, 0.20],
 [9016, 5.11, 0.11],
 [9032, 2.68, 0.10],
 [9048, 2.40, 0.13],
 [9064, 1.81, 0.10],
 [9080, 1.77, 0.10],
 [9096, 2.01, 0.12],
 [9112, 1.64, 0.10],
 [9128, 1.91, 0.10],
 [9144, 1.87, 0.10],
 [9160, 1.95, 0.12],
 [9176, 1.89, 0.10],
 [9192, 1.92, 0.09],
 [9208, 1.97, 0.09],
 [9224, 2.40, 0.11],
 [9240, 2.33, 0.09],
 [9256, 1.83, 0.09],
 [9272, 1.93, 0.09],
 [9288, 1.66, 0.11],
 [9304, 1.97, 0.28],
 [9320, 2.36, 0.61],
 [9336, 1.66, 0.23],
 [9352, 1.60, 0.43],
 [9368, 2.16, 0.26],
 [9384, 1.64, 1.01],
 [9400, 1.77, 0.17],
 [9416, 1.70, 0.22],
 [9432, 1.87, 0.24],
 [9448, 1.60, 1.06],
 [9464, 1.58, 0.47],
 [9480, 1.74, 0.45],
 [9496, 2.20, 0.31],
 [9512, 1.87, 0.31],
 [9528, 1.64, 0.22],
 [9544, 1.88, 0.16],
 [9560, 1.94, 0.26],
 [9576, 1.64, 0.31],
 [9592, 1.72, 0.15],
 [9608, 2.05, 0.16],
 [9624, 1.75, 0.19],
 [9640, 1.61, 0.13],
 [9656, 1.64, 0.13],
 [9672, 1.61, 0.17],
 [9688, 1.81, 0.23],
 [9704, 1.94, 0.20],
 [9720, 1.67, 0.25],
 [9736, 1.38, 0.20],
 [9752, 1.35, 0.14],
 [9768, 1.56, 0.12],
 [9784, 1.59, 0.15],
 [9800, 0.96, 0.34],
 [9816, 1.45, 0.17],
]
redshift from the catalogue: 0.37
